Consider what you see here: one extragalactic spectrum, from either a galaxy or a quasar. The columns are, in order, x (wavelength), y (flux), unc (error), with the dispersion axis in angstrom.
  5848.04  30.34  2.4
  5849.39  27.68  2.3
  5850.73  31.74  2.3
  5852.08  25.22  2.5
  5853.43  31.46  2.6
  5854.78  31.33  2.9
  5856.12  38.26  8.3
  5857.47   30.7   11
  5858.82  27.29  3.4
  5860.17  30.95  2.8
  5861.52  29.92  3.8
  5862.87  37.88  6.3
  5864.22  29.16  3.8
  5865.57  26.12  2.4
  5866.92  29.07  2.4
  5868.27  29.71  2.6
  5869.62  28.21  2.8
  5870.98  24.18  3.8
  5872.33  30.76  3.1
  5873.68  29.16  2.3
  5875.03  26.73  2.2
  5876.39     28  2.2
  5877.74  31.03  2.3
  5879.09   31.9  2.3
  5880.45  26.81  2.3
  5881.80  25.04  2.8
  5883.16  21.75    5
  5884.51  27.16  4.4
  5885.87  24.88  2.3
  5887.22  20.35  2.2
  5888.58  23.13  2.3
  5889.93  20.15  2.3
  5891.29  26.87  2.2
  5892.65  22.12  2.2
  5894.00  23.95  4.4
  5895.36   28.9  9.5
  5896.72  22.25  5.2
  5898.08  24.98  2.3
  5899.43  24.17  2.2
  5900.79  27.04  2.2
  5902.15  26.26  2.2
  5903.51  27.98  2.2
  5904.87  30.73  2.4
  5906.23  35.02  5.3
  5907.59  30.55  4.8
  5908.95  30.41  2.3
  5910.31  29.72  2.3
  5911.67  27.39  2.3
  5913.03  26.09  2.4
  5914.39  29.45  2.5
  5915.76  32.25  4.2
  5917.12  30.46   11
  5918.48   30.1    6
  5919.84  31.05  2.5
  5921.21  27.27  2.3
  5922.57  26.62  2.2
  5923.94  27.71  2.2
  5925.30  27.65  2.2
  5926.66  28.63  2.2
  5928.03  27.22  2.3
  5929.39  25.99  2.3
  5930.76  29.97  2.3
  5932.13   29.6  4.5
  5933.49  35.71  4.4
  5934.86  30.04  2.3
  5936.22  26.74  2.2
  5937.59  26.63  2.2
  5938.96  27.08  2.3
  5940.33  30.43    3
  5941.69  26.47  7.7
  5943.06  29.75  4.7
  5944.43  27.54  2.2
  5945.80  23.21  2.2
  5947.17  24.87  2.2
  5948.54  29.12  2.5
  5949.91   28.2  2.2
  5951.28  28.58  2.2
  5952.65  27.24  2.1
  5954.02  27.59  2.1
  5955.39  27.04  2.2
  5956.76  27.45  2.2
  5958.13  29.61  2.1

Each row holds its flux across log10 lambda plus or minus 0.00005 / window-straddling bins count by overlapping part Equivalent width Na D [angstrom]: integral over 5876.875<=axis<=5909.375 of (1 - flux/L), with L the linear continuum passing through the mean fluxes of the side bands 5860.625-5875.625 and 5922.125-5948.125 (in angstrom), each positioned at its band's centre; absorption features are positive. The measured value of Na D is 2.7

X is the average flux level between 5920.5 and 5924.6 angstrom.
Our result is 27.2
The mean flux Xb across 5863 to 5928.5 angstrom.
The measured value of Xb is 27.5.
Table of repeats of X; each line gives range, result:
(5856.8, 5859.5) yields 29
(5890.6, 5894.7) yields 24.3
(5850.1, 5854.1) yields 29.4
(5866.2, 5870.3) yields 29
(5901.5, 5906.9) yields 30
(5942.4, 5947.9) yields 26.3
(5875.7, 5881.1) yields 29.4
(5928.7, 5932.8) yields 28.5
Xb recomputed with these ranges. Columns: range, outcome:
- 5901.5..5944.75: 29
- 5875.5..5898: 25.3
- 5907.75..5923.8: 29.2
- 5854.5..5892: 28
